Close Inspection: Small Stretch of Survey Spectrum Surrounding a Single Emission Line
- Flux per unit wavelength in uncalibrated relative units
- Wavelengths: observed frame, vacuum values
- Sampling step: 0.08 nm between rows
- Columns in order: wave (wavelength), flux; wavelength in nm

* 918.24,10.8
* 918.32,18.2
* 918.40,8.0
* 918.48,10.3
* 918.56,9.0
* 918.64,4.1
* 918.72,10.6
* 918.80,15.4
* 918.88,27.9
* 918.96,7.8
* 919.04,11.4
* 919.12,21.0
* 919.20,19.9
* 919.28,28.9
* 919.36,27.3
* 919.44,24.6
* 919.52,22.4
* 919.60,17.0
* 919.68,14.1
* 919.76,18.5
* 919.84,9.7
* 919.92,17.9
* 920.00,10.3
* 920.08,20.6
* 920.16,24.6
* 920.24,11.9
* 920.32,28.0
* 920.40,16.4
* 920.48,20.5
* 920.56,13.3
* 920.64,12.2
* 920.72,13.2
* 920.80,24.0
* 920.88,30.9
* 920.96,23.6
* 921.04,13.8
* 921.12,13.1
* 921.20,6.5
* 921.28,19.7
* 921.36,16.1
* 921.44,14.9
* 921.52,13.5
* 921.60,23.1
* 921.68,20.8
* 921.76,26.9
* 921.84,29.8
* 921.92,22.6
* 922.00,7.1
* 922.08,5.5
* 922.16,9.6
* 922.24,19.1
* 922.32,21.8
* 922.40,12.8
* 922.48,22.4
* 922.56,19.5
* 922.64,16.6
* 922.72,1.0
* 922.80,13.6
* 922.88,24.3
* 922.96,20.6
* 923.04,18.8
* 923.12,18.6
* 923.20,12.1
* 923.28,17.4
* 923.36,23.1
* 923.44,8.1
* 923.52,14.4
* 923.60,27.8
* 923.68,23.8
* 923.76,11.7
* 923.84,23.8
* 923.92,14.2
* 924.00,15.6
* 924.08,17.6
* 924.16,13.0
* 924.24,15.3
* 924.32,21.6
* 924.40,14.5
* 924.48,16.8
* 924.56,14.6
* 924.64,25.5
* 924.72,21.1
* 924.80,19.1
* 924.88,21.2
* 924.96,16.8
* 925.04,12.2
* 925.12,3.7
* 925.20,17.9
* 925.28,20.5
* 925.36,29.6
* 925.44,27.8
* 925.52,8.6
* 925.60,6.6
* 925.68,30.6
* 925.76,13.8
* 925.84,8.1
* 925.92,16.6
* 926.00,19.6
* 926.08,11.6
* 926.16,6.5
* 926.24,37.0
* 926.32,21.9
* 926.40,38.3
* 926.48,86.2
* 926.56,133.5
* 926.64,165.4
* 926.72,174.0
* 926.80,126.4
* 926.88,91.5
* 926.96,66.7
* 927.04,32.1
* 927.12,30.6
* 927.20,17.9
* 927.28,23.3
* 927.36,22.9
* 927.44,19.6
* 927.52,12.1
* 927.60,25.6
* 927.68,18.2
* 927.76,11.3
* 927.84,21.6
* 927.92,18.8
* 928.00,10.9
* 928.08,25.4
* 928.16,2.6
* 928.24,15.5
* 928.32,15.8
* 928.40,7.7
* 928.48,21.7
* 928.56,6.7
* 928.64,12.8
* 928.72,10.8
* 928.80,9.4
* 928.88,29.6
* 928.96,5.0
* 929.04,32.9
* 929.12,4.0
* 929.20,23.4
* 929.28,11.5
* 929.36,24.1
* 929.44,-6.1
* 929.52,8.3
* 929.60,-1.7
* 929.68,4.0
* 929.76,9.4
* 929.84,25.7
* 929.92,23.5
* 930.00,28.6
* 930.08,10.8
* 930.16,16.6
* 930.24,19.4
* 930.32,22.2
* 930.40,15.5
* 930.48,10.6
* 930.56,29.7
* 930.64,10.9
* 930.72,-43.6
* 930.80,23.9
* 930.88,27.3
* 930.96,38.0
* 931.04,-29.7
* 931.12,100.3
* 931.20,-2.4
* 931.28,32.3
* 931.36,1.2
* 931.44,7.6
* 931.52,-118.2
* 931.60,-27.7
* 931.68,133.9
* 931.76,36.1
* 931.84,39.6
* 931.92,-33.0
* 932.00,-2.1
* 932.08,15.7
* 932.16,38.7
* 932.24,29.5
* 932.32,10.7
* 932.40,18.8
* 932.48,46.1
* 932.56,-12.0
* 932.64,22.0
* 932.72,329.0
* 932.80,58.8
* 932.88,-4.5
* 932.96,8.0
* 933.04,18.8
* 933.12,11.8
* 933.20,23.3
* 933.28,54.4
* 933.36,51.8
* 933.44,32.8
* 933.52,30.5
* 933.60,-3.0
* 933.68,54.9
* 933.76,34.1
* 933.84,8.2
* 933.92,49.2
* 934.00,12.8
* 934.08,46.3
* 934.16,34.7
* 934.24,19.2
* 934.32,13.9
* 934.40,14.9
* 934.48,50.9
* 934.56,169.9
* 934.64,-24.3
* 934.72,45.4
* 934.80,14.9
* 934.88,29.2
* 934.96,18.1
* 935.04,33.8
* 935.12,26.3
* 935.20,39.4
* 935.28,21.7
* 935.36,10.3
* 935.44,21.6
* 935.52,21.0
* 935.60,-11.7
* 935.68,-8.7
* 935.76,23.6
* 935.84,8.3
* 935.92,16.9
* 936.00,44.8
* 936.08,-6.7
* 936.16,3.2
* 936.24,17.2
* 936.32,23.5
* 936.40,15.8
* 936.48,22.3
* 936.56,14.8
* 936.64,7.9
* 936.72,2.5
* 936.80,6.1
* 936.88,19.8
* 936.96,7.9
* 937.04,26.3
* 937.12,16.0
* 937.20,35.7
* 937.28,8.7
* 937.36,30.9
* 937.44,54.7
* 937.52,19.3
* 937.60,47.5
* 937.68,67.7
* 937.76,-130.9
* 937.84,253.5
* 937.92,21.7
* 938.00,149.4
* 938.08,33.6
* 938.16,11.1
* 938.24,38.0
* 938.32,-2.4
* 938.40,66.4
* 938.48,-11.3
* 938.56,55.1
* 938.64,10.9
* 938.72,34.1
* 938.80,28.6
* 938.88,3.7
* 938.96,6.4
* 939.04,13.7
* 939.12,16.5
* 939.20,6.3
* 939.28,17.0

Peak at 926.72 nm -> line [O III]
